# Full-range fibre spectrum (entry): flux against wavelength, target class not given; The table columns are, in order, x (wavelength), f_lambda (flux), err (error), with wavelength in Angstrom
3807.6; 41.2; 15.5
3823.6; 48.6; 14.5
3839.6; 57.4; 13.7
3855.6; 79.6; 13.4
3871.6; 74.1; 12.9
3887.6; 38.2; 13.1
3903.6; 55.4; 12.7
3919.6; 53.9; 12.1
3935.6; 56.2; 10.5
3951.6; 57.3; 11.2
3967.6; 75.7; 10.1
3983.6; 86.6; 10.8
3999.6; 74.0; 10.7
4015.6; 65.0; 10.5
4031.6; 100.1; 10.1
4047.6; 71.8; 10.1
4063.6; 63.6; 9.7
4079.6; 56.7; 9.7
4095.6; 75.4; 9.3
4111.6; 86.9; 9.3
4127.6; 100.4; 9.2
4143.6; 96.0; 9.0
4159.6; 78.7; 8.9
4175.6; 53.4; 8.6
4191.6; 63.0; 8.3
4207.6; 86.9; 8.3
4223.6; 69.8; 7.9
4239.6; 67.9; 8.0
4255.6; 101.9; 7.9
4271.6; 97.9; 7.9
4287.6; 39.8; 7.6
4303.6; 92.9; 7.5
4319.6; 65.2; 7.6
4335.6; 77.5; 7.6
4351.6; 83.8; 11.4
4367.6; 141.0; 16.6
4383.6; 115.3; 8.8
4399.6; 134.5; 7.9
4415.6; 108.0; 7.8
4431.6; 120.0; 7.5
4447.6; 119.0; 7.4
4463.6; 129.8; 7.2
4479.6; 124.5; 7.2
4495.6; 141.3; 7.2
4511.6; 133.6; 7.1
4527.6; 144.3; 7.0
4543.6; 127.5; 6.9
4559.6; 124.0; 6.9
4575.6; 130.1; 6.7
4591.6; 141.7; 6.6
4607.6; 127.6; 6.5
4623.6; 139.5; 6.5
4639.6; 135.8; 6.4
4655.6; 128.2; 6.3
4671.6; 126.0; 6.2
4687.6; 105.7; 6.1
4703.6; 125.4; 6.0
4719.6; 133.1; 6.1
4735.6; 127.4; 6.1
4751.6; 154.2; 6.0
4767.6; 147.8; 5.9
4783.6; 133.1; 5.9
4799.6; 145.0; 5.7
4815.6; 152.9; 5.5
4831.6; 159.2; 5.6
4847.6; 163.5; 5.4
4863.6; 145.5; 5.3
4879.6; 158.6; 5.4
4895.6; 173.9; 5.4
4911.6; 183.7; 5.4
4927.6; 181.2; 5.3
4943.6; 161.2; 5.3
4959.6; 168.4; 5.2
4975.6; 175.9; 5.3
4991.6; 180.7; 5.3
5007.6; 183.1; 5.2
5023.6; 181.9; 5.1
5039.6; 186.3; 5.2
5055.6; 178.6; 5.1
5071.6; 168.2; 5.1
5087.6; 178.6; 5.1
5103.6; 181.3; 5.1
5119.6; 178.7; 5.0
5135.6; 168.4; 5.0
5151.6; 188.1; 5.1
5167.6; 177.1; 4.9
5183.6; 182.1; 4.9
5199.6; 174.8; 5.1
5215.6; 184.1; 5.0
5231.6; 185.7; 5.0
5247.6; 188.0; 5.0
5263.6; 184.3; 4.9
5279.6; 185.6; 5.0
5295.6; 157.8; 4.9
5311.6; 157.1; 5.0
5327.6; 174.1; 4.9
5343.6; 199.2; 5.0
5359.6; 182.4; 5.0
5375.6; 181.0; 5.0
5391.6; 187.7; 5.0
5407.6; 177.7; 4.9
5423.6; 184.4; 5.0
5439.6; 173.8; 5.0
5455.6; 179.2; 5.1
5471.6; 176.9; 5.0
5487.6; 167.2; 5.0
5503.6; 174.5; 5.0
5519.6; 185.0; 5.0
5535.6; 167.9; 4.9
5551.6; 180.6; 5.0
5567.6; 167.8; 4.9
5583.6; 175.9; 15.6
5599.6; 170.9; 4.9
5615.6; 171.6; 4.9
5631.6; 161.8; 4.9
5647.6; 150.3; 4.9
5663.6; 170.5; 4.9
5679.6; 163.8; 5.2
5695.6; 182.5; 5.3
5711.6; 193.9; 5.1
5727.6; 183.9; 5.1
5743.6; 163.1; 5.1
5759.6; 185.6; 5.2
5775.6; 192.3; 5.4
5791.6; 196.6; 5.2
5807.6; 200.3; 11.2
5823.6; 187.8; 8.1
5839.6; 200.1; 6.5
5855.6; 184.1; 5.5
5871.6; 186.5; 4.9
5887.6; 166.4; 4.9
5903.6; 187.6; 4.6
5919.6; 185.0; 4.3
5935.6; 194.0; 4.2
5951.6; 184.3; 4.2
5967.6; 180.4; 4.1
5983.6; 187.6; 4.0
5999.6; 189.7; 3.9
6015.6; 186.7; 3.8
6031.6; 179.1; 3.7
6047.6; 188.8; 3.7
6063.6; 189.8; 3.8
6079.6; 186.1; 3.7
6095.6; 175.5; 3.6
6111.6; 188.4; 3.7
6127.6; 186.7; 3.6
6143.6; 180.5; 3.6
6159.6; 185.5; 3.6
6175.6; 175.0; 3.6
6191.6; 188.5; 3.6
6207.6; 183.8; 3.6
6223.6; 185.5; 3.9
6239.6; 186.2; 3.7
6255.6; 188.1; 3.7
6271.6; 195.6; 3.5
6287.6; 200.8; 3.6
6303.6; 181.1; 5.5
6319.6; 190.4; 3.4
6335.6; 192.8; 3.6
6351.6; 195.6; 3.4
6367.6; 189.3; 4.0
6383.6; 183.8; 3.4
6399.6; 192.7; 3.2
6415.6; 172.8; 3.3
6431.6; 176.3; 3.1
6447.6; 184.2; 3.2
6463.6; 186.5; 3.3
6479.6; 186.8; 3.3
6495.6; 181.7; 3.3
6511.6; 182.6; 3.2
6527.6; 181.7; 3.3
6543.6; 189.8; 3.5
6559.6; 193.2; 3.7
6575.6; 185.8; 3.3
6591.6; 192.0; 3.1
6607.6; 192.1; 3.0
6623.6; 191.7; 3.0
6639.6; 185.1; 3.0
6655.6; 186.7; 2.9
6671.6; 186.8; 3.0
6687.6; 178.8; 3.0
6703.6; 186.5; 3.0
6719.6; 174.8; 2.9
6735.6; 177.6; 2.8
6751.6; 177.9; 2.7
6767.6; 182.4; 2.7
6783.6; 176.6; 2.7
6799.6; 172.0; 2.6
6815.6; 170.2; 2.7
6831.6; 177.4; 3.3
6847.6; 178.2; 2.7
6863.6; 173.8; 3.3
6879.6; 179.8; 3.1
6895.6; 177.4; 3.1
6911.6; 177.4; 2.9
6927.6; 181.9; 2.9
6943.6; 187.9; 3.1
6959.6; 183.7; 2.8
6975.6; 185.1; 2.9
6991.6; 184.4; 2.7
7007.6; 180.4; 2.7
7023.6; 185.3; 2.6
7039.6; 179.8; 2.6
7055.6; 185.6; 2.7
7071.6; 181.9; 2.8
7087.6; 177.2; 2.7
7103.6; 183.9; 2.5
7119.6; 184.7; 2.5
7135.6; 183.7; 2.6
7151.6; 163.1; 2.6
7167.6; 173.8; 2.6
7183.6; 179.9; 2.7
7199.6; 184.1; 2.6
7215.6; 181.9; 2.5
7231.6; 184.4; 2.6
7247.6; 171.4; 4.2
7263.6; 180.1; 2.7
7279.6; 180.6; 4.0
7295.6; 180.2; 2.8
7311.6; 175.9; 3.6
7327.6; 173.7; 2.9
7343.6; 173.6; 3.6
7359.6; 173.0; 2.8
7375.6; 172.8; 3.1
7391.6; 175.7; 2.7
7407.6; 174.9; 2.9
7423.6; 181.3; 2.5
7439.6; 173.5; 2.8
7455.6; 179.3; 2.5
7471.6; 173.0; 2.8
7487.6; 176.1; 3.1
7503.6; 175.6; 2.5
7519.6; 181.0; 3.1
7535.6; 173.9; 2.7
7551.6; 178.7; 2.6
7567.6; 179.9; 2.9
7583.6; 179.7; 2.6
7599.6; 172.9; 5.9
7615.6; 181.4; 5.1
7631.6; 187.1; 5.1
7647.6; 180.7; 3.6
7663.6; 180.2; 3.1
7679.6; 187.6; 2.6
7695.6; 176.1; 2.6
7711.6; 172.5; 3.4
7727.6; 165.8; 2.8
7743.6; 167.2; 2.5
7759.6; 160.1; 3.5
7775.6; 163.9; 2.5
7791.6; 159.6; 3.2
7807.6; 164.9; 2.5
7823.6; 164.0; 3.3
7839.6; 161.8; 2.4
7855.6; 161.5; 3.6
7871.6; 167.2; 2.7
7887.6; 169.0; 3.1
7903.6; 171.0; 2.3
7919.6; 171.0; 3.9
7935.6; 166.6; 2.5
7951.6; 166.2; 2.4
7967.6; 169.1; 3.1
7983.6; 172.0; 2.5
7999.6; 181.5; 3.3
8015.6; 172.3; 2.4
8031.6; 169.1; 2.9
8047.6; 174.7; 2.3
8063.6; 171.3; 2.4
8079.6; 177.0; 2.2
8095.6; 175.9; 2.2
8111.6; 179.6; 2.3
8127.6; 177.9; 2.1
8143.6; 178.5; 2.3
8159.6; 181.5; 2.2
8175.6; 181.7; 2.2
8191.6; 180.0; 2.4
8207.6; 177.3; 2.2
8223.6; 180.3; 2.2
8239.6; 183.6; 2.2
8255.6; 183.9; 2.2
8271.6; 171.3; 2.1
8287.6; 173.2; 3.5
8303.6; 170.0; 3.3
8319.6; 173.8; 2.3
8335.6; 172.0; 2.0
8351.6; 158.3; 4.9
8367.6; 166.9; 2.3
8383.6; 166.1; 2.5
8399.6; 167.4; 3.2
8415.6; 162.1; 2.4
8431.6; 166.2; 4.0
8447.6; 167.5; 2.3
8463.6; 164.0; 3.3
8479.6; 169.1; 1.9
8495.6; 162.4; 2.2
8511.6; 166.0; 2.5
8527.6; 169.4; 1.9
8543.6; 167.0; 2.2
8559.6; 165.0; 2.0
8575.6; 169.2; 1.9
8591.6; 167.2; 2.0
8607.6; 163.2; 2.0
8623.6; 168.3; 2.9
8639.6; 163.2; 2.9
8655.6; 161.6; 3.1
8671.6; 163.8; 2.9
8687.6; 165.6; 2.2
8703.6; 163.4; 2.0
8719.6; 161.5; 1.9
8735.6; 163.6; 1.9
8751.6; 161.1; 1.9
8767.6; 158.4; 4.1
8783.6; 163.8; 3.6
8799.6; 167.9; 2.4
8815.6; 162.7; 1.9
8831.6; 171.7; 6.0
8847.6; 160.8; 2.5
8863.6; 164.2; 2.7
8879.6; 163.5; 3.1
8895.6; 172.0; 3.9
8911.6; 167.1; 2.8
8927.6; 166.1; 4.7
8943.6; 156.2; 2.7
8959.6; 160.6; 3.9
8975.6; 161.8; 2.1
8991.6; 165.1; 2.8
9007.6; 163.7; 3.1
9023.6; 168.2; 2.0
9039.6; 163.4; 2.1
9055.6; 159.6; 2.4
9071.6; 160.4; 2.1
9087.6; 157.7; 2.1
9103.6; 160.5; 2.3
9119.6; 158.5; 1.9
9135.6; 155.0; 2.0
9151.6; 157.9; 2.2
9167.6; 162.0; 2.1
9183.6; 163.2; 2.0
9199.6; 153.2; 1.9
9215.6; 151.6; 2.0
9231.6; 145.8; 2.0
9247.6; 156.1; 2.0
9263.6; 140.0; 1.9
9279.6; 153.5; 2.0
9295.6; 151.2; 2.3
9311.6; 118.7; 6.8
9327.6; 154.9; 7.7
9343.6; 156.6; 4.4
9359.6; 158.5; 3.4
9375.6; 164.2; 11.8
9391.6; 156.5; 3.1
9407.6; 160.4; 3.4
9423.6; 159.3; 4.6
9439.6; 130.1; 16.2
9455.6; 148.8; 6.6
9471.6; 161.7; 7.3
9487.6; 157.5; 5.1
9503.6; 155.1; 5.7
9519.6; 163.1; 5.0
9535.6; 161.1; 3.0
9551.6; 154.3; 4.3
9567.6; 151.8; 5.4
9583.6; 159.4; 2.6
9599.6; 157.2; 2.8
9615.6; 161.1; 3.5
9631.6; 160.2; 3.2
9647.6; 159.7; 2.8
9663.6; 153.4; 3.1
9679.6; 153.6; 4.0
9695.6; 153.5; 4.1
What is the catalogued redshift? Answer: 0.090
